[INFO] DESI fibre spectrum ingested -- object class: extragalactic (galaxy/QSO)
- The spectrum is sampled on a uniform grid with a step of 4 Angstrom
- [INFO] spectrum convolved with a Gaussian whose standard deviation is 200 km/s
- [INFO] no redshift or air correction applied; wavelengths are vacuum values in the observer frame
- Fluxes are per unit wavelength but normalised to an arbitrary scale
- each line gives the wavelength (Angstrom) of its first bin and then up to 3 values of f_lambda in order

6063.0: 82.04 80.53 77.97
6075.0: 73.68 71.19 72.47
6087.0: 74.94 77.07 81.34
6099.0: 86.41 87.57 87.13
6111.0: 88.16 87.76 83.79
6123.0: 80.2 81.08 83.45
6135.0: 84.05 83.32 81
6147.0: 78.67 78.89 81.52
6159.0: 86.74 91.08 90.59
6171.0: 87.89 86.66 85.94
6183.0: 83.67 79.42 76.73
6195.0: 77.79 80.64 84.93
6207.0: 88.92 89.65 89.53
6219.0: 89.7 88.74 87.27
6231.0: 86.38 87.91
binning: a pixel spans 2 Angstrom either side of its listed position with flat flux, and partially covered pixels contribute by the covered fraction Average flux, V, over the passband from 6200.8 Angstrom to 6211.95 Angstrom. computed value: 87.5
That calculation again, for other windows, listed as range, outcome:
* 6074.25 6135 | 81.3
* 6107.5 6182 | 84.5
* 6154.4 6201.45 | 84.1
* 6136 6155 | 80.8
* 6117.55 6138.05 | 82.5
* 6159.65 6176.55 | 88.9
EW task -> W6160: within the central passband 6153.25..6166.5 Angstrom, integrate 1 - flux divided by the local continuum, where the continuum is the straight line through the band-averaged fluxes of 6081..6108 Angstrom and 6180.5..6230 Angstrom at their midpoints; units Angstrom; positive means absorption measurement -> -0.6 Angstrom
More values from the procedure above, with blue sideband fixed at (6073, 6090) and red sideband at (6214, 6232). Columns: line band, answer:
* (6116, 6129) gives -0.76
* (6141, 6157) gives 0.09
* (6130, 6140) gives -0.59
